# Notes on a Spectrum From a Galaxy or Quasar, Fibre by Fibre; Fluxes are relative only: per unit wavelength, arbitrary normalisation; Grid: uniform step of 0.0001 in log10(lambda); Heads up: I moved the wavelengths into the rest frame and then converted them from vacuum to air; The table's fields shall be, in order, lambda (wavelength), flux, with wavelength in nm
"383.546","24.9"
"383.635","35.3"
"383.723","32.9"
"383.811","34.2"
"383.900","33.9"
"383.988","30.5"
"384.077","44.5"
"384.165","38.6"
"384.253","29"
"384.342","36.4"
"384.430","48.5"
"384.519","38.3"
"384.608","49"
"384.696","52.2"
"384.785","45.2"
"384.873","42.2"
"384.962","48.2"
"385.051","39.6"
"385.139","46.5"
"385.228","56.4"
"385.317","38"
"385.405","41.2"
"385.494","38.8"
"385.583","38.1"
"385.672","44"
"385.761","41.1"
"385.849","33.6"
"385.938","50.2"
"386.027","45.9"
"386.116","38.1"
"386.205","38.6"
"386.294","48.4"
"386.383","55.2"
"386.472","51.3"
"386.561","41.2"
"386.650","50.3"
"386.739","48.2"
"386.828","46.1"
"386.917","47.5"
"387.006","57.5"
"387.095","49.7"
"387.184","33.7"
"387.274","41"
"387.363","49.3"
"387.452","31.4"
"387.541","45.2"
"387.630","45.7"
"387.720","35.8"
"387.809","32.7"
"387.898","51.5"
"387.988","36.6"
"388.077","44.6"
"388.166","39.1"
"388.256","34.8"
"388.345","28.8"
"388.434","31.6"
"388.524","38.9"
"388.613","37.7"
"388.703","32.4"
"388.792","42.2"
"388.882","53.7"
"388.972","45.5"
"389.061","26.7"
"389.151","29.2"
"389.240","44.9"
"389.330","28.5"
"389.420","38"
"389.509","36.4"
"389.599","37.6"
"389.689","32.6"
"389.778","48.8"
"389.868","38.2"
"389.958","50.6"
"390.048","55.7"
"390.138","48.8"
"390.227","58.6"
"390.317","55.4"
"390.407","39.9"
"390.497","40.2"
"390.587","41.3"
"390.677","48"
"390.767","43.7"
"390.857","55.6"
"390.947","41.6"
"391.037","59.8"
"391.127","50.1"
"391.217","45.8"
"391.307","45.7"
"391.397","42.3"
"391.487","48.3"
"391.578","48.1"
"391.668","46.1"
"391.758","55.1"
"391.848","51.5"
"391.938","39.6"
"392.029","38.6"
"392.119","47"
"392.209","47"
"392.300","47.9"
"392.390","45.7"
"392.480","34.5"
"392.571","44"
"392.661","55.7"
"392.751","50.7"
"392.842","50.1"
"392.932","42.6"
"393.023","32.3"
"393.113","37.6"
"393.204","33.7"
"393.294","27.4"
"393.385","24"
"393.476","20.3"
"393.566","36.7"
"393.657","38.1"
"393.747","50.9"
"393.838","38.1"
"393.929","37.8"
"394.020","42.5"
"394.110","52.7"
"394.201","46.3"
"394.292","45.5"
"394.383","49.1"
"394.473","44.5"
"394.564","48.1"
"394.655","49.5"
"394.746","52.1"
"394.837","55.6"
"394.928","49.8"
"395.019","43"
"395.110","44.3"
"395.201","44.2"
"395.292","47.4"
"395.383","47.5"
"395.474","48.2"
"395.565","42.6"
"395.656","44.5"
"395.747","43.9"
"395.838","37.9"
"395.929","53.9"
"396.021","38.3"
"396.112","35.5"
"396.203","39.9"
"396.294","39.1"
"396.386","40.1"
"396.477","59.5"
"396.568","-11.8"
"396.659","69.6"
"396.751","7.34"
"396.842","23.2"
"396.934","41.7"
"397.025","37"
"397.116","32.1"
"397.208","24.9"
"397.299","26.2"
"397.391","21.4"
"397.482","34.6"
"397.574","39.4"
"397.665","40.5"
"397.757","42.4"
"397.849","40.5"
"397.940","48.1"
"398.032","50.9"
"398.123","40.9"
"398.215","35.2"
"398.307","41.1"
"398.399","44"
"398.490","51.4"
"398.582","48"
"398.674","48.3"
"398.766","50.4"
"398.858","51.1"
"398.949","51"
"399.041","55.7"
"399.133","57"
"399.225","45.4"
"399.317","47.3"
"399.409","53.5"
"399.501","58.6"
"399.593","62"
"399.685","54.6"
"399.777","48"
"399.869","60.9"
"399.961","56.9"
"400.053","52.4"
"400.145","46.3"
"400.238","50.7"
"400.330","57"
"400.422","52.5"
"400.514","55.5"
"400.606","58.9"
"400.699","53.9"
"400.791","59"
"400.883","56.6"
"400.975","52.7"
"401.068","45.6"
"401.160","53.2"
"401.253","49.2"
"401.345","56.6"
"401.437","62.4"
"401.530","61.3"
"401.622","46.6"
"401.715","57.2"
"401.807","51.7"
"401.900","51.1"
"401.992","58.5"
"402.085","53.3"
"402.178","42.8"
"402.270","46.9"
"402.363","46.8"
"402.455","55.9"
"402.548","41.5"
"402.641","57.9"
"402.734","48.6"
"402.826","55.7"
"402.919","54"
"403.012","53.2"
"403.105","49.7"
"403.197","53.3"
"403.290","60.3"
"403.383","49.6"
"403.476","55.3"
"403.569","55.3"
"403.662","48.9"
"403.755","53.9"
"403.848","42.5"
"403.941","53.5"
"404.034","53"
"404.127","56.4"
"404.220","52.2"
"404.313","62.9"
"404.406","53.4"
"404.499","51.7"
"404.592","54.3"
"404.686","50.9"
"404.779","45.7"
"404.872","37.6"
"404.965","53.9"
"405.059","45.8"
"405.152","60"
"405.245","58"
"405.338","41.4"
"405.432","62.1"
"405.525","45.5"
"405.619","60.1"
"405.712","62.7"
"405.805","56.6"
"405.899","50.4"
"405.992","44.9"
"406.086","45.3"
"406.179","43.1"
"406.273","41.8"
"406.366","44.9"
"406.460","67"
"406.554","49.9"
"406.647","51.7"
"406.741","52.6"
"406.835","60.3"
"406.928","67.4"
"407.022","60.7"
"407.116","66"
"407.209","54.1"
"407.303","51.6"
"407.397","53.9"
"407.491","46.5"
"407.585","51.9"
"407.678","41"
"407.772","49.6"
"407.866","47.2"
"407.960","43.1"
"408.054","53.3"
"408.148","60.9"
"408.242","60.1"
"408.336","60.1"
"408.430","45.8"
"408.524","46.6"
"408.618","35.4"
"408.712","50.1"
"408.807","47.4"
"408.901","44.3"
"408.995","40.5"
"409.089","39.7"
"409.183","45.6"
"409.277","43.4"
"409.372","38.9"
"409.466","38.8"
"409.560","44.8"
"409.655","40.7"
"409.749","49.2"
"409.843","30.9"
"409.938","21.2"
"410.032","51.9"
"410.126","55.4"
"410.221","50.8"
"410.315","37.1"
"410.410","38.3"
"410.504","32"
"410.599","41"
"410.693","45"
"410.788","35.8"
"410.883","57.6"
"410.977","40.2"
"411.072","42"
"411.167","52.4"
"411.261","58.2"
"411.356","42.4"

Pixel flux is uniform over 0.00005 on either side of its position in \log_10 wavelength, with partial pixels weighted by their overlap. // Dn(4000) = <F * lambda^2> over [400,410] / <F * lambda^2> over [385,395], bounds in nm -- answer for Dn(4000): 1.3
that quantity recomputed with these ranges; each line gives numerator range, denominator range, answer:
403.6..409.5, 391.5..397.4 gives 1.31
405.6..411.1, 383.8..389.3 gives 1.28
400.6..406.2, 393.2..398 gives 1.37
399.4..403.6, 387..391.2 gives 1.35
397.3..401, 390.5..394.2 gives 1.17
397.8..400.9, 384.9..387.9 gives 1.24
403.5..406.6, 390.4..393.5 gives 1.27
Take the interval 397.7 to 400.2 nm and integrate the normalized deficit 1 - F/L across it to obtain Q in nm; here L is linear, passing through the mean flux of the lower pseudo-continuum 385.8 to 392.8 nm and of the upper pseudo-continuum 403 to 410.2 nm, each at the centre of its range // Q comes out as -0.12 nm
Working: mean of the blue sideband 43.8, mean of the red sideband 50.2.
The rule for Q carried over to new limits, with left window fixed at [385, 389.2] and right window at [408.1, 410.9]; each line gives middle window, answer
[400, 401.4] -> -0.327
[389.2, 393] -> -0.293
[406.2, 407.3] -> -0.292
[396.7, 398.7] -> 0.270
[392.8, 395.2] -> 0.034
